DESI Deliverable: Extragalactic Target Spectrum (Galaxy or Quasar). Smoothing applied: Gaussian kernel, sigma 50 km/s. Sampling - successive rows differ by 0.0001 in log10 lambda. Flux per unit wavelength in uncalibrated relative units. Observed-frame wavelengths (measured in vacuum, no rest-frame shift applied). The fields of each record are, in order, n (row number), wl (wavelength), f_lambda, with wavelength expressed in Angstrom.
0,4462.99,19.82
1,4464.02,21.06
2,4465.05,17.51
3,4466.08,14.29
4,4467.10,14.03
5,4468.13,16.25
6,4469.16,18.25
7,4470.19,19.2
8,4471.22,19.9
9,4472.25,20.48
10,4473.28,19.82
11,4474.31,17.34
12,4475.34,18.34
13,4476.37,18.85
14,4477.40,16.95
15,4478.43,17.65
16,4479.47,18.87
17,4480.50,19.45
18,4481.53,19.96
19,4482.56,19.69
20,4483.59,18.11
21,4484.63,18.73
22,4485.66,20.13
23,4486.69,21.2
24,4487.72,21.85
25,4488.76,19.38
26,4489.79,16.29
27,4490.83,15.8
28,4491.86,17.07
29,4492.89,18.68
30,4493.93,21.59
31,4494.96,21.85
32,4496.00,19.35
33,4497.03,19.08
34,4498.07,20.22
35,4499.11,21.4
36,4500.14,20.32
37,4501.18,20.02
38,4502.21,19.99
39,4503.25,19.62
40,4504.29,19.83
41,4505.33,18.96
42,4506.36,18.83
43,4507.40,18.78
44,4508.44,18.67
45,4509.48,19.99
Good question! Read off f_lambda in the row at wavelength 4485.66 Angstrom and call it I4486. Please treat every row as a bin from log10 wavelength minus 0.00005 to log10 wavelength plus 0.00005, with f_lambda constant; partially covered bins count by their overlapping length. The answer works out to 20.13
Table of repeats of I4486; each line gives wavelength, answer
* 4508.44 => 18.67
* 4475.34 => 18.34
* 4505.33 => 18.96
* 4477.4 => 16.95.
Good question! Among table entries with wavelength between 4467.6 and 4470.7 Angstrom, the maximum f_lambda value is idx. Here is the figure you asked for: 19.2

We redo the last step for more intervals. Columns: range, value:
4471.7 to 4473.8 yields 20.48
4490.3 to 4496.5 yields 21.85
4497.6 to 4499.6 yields 21.4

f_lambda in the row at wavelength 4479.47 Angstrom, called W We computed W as 18.87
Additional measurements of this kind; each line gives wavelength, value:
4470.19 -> 19.2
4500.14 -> 20.32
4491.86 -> 17.07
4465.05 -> 17.51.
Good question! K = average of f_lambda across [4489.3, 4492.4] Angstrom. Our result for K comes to 16.4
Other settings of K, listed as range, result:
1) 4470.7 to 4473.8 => 20.1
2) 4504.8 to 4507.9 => 18.9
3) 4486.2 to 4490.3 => 19.7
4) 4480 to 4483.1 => 19.7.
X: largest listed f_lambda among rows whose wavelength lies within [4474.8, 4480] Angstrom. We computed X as 18.87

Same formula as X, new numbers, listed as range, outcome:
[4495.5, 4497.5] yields 19.35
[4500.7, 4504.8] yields 20.02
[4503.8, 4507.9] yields 19.83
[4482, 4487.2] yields 21.2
